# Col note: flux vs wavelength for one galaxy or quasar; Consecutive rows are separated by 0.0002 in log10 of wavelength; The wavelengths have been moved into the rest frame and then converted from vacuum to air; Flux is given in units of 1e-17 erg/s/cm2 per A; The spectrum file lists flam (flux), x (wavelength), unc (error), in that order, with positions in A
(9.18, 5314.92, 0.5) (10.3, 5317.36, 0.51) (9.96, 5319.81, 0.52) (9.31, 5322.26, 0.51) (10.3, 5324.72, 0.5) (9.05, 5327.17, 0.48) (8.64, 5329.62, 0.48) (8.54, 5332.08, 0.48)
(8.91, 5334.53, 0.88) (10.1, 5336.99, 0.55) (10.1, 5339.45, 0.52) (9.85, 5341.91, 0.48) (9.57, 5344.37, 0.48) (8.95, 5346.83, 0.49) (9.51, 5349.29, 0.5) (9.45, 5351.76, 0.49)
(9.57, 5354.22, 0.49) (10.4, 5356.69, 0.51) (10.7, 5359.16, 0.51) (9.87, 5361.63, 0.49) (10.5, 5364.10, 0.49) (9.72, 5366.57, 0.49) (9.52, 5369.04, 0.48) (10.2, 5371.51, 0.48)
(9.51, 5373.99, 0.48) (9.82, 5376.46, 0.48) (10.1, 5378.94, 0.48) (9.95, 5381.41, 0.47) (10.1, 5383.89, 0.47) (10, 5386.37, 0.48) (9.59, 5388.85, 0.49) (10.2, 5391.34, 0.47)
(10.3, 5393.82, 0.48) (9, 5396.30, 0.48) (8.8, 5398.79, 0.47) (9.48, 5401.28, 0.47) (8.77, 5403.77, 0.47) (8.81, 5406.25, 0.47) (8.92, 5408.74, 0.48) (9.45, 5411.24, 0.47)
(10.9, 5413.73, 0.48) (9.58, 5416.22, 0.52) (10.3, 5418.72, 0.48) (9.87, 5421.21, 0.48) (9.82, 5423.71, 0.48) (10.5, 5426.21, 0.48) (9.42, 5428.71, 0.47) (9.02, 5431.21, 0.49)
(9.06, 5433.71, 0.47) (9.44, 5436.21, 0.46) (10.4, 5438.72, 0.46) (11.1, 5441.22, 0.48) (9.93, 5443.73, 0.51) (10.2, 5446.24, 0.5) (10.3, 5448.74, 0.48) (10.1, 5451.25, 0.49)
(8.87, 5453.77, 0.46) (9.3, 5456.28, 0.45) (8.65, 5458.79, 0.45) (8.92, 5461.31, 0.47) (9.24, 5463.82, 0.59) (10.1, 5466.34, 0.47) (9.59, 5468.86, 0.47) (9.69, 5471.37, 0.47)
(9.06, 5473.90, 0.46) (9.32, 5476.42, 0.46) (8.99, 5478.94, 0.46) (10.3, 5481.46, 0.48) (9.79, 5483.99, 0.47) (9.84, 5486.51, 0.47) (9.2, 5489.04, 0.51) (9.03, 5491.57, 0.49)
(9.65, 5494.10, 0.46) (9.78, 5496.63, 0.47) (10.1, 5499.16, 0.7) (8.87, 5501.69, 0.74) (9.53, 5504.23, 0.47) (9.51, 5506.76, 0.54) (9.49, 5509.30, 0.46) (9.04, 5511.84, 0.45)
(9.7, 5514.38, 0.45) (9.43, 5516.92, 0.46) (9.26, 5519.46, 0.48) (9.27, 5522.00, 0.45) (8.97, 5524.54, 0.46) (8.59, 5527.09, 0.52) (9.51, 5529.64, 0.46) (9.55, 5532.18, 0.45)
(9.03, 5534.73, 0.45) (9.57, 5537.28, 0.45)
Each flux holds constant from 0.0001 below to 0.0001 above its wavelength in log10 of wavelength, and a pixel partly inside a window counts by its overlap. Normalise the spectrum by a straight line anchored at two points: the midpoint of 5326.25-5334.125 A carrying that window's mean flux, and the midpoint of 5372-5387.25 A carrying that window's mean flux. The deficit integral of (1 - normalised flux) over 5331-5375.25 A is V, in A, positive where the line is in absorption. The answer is -2.0 A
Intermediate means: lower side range 8.75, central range 9.73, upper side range 9.93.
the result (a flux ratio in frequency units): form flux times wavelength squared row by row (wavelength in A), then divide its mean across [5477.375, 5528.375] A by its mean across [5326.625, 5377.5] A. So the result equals 1.0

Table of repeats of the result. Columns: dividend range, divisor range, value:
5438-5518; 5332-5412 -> 1.03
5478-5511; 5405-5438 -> 1.02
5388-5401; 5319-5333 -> 1.06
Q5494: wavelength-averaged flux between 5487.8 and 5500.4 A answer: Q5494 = 9.55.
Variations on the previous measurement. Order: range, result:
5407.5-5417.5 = 9.71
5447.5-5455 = 9.75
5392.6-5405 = 9.26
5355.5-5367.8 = 10.2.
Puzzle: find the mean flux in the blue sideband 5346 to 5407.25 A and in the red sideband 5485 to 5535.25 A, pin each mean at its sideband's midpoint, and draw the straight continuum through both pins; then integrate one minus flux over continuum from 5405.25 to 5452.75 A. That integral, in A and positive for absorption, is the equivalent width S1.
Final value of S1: -1.3 A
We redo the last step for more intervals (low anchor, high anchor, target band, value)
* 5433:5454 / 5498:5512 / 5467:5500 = 0.25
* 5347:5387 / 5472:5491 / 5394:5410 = 1.19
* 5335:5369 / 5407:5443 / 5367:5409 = 0.94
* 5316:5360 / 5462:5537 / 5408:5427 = -0.82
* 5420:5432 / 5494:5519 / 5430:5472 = 0.13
